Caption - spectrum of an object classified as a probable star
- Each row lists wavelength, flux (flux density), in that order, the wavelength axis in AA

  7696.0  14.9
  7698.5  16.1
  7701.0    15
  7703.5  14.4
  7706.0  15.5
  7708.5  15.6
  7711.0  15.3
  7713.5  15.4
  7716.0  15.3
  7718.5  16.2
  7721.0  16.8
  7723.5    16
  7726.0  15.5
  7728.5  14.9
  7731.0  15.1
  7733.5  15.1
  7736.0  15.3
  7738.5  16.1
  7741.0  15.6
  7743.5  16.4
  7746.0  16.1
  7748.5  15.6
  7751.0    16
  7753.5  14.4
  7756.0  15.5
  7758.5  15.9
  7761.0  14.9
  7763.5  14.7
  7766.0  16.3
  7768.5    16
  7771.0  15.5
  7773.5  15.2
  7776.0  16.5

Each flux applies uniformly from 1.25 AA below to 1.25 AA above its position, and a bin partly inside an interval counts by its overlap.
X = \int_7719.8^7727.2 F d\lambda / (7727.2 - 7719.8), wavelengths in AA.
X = 16.1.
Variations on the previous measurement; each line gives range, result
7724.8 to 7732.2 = 15.2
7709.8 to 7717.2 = 15.3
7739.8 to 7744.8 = 16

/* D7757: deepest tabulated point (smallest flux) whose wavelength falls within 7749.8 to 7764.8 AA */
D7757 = 14.4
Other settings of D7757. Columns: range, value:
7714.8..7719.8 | 15.3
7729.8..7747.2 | 15.1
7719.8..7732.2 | 14.9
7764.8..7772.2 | 15.5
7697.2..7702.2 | 15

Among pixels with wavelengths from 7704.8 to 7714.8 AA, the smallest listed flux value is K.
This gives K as 15.3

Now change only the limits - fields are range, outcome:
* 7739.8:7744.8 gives 15.6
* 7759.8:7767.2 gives 14.7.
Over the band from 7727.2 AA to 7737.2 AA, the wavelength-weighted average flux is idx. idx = 15.1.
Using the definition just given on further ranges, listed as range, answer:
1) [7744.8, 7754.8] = 15.5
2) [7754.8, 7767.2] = 15.5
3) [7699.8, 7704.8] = 14.7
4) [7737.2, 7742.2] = 15.8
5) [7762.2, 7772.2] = 15.6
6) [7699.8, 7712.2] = 15.2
